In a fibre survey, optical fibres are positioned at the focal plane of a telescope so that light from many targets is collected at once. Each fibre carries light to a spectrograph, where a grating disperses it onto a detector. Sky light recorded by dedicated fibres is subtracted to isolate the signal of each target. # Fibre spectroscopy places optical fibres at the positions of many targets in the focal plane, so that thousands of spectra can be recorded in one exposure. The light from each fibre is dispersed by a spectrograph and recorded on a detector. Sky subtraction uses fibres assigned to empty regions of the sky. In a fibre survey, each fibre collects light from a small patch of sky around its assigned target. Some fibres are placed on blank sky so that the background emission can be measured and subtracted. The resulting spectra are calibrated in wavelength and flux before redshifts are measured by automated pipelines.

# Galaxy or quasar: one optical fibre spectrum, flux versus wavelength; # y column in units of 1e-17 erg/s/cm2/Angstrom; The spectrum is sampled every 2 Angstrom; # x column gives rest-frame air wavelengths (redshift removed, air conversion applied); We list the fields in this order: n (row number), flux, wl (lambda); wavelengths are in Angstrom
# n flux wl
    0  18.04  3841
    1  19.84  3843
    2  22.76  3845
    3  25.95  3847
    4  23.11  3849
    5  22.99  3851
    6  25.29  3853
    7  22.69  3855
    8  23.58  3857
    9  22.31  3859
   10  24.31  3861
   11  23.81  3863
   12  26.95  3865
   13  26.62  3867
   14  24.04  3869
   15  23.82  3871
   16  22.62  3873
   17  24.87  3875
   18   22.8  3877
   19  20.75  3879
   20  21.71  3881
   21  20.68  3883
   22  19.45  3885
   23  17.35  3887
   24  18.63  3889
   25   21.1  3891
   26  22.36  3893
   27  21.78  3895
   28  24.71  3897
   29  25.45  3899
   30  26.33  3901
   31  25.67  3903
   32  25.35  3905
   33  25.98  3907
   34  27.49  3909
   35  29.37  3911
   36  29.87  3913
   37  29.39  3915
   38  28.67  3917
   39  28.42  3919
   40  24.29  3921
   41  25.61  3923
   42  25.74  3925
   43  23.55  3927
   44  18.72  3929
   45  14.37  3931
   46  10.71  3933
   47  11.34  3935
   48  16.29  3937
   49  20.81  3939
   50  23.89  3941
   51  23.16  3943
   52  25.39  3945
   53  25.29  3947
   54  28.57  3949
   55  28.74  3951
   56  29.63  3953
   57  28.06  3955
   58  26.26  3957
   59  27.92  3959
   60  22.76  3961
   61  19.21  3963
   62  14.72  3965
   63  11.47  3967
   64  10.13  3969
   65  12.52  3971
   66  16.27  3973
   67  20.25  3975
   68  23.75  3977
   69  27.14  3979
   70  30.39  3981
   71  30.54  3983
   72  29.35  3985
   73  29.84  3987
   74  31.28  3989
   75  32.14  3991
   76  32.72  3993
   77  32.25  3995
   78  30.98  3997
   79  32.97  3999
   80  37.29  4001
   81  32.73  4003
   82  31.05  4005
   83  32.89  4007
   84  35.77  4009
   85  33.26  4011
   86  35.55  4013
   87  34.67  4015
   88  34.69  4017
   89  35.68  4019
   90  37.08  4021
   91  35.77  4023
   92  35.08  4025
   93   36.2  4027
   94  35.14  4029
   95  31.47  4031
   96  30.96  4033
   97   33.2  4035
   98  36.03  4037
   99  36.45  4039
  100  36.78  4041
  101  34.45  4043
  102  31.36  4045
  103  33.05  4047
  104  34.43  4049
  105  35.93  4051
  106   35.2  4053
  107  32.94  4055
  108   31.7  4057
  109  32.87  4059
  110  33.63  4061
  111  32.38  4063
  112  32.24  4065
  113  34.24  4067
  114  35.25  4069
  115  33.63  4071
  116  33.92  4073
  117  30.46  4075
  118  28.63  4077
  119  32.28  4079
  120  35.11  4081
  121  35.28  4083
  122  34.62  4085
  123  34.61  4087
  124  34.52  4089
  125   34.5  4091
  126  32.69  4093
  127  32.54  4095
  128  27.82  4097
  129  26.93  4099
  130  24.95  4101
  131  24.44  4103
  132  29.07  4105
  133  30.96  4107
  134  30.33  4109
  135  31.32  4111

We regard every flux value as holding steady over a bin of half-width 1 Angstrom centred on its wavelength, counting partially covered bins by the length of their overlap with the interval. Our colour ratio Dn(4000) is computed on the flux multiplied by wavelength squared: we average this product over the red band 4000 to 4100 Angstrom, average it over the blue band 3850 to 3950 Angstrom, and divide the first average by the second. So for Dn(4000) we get 1.6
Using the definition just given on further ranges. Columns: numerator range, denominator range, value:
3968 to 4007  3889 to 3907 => 1.21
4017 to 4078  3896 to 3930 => 1.39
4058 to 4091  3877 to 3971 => 1.59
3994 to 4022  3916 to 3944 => 1.68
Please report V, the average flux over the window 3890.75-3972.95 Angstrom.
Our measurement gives 22.9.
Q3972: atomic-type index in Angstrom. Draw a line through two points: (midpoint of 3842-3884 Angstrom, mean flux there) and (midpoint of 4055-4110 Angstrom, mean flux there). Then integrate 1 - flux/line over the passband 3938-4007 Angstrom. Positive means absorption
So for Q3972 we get 4.3 Angstrom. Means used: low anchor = 23.4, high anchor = 31.9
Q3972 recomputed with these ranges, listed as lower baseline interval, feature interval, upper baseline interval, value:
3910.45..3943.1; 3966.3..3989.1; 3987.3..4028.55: 5.64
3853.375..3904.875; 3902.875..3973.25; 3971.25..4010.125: 9.75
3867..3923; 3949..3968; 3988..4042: 3.79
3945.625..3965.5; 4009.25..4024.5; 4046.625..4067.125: -2.50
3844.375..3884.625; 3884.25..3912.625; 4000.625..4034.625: 2.38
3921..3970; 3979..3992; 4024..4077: -2.11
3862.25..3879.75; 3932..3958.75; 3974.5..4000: 4.51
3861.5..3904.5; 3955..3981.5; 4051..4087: 7.06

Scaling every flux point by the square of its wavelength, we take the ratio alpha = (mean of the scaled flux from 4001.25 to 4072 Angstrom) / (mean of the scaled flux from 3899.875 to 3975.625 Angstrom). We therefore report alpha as 1.58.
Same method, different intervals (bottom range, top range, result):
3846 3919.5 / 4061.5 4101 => 1.48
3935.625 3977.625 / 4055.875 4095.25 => 1.64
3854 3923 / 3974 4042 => 1.43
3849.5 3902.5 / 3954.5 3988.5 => 1.03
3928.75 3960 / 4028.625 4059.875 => 1.58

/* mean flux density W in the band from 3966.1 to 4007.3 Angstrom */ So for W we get 27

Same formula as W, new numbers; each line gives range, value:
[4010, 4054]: 34.7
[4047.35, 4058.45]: 33.9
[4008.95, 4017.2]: 34.7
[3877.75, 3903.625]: 22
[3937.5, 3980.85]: 22.3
